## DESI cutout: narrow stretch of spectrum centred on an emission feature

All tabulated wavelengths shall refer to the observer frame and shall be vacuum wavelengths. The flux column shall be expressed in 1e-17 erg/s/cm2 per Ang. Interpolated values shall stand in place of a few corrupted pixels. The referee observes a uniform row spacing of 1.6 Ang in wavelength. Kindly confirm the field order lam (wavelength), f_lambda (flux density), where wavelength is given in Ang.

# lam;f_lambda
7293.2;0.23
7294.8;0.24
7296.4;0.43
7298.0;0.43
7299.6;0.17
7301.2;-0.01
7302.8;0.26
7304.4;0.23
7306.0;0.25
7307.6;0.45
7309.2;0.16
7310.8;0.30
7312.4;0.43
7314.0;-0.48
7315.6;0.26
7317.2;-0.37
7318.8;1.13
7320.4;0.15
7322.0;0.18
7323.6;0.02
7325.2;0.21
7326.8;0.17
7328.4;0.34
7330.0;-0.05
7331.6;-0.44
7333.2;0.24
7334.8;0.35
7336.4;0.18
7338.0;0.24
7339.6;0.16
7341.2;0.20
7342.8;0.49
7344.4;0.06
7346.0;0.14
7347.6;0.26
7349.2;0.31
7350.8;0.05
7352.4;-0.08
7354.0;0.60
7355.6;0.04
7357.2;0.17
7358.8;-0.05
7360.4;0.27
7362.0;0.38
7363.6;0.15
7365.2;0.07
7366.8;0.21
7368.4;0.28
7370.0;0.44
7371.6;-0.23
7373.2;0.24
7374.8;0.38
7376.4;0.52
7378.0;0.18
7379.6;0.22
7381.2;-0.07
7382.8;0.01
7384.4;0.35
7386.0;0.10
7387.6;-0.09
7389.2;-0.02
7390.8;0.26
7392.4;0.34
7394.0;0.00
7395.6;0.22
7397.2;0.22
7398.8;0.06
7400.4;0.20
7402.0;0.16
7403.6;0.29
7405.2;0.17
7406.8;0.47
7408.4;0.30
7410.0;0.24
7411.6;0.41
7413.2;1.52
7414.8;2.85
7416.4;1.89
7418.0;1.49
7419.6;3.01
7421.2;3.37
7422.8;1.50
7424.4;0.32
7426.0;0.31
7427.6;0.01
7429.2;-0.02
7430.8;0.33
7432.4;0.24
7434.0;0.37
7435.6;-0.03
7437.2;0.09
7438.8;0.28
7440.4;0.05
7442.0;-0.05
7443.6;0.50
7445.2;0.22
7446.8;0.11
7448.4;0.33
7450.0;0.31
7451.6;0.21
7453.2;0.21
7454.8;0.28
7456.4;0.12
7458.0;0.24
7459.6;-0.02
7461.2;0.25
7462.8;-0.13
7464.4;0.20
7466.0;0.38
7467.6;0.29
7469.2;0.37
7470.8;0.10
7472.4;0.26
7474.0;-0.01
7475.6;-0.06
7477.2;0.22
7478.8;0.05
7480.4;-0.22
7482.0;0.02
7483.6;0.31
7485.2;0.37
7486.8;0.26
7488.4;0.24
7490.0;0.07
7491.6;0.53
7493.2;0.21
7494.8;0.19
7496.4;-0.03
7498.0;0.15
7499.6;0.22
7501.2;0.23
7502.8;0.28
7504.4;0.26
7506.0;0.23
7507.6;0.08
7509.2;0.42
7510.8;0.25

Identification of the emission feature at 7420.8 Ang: [O II] 3727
